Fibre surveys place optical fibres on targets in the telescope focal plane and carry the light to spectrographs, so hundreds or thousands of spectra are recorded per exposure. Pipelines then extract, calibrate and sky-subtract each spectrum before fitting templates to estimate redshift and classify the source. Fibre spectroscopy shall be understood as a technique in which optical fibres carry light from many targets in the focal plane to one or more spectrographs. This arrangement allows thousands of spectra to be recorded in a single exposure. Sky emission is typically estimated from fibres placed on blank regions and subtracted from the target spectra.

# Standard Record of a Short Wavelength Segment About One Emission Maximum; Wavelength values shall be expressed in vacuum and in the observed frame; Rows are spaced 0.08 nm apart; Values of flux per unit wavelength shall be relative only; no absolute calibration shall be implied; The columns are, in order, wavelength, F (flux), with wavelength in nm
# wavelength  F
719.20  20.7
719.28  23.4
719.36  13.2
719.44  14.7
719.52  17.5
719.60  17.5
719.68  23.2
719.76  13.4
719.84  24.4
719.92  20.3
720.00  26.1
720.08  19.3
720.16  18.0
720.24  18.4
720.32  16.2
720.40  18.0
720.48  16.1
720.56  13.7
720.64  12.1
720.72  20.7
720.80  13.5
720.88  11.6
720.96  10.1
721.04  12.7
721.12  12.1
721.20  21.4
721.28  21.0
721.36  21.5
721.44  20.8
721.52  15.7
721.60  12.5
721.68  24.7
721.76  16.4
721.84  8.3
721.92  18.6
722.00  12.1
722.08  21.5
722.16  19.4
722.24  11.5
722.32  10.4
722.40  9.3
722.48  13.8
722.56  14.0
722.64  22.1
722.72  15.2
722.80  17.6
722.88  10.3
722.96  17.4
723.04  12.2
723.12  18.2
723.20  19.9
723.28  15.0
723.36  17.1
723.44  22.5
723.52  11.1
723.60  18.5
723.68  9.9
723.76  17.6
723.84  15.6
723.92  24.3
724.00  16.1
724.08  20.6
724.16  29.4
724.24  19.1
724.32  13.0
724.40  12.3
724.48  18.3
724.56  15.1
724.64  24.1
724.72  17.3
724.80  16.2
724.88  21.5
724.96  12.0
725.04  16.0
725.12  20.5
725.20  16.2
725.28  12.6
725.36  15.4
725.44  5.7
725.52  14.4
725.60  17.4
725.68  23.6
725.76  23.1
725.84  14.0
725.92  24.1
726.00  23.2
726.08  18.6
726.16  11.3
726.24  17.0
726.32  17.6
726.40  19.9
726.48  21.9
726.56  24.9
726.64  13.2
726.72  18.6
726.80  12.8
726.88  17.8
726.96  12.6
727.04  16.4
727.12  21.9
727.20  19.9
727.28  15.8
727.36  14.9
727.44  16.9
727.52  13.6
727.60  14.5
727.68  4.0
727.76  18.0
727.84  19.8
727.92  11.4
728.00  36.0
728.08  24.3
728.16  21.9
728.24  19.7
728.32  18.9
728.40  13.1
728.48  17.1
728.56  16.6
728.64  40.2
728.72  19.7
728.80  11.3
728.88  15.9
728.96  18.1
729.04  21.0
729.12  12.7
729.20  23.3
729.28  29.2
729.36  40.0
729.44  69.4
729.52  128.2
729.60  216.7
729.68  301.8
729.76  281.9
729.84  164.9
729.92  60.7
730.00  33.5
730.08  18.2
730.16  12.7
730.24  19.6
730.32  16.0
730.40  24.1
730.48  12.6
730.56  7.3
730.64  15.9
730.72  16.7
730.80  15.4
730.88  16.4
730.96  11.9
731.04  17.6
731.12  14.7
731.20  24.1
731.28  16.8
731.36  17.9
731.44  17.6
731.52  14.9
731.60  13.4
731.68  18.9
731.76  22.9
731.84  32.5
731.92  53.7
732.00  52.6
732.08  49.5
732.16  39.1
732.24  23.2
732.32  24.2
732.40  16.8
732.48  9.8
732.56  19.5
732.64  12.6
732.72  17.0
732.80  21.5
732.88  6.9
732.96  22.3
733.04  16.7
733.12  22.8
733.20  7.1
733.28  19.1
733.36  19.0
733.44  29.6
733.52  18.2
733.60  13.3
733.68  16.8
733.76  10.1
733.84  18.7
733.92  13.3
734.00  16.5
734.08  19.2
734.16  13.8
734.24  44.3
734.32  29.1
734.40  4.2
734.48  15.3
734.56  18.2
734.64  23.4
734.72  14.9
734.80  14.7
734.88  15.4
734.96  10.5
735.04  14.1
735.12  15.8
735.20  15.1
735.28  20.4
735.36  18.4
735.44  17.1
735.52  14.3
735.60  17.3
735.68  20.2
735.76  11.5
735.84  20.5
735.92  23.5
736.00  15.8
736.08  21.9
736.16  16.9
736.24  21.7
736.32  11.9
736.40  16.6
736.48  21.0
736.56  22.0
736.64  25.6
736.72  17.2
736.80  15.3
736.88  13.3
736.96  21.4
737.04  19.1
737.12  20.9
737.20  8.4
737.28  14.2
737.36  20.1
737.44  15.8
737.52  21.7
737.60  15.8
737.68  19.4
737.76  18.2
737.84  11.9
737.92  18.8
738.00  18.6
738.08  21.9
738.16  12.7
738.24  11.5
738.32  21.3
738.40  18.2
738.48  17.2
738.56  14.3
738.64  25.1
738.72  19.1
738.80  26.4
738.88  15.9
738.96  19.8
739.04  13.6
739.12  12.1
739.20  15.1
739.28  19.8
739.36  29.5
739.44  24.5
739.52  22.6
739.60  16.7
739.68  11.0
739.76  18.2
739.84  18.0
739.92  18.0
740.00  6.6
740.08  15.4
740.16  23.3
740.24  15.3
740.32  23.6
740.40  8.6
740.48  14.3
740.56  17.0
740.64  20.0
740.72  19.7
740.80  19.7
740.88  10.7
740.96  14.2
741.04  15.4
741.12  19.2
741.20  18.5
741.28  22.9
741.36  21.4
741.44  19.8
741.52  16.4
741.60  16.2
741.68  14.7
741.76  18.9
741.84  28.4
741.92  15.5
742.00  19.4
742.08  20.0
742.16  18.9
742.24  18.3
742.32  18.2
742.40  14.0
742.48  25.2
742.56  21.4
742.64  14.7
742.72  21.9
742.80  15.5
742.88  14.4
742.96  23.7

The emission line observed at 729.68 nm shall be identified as H-alpha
